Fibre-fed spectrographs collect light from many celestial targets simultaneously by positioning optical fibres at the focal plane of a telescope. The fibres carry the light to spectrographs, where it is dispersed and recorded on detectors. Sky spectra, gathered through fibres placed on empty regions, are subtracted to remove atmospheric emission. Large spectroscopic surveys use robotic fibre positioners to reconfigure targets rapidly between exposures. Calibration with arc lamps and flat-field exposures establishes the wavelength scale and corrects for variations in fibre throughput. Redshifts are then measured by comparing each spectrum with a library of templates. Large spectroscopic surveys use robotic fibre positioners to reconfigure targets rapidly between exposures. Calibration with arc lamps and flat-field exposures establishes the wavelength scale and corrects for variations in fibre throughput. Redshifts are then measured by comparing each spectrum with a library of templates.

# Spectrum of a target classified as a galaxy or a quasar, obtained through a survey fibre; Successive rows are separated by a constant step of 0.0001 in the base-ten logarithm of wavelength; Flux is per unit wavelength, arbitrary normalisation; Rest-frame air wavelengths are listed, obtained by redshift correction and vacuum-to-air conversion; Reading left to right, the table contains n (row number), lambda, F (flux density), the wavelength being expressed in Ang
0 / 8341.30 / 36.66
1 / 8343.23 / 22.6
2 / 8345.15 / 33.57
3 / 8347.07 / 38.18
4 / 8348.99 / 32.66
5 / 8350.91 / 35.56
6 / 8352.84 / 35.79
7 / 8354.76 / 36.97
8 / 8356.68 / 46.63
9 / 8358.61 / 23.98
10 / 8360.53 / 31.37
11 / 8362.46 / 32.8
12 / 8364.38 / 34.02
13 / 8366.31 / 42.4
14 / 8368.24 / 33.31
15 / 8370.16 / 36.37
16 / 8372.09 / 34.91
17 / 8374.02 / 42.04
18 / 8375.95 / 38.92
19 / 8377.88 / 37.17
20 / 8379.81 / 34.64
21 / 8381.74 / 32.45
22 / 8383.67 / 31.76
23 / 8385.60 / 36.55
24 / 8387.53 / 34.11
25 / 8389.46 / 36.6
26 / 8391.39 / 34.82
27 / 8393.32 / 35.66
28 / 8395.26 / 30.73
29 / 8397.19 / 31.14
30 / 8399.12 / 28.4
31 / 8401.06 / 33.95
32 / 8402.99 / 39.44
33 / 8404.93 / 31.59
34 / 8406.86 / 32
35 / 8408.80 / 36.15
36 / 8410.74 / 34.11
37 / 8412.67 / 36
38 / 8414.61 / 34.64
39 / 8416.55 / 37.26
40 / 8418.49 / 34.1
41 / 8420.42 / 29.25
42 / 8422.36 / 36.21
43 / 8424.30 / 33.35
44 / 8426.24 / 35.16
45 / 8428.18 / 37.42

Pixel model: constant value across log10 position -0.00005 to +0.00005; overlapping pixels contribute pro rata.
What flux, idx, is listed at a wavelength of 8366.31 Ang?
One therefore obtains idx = 42.4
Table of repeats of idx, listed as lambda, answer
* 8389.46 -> 36.6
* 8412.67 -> 36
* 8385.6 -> 36.55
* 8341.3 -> 36.66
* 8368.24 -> 33.31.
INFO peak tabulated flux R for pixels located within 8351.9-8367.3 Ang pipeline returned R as 46.63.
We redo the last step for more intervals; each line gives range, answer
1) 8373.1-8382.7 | 42.04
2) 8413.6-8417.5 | 37.26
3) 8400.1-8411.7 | 39.44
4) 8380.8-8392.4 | 36.6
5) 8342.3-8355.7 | 38.18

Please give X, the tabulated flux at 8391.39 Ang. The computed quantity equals 34.82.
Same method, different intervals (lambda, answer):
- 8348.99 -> 32.66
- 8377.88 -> 37.17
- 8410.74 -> 34.11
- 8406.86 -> 32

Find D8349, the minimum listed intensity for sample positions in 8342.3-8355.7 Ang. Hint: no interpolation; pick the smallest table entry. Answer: 22.6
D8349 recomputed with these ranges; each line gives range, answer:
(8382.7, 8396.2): 30.73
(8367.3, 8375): 33.31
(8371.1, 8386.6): 31.76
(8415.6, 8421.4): 29.25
